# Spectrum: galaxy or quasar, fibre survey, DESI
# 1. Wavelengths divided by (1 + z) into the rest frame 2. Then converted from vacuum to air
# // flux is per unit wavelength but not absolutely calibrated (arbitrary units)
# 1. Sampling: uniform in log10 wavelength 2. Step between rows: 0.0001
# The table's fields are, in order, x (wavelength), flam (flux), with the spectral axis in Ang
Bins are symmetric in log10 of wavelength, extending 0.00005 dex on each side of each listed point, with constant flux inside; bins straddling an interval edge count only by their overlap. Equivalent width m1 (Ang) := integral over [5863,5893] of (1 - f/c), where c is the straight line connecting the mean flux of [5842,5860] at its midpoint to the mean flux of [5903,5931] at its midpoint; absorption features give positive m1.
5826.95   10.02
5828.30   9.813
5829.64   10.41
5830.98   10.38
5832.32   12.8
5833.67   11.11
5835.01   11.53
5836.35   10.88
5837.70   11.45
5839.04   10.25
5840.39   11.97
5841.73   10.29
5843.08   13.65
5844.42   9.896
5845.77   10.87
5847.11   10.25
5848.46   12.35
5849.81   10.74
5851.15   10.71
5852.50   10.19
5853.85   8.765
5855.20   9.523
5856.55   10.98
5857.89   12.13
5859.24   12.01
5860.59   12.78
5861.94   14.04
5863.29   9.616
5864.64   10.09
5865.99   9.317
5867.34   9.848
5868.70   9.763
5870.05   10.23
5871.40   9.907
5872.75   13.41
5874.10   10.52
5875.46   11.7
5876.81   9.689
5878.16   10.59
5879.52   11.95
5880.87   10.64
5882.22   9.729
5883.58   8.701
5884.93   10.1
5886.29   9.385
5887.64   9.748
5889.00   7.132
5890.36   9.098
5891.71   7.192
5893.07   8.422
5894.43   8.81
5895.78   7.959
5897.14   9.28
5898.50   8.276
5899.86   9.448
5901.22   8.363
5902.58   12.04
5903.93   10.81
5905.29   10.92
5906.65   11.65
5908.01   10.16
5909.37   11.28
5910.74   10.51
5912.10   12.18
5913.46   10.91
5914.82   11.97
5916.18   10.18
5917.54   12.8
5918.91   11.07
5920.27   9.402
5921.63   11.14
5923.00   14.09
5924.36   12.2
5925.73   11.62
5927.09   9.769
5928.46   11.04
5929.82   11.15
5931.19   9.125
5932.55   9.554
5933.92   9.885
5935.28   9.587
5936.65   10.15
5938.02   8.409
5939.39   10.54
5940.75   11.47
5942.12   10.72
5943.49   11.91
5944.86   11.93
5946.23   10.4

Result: 3.10 Ang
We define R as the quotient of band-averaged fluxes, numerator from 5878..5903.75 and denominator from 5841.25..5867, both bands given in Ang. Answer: 0.9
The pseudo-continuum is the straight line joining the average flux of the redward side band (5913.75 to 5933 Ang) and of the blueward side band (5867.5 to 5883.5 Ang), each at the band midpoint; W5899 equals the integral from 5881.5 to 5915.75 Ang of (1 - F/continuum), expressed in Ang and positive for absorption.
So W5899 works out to 3.45 Ang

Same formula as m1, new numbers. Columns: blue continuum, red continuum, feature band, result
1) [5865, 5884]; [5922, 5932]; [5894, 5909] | 1.4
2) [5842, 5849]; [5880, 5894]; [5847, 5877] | -1.3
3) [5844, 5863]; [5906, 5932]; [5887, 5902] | 3.5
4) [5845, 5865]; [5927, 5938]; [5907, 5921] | -1.2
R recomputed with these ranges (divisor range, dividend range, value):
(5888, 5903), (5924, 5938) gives 1.18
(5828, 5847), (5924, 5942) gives 0.93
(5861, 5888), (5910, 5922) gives 1.06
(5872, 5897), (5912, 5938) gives 1.12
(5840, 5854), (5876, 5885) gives 0.94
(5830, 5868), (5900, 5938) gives 0.98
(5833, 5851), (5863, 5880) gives 0.94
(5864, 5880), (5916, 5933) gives 1.05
